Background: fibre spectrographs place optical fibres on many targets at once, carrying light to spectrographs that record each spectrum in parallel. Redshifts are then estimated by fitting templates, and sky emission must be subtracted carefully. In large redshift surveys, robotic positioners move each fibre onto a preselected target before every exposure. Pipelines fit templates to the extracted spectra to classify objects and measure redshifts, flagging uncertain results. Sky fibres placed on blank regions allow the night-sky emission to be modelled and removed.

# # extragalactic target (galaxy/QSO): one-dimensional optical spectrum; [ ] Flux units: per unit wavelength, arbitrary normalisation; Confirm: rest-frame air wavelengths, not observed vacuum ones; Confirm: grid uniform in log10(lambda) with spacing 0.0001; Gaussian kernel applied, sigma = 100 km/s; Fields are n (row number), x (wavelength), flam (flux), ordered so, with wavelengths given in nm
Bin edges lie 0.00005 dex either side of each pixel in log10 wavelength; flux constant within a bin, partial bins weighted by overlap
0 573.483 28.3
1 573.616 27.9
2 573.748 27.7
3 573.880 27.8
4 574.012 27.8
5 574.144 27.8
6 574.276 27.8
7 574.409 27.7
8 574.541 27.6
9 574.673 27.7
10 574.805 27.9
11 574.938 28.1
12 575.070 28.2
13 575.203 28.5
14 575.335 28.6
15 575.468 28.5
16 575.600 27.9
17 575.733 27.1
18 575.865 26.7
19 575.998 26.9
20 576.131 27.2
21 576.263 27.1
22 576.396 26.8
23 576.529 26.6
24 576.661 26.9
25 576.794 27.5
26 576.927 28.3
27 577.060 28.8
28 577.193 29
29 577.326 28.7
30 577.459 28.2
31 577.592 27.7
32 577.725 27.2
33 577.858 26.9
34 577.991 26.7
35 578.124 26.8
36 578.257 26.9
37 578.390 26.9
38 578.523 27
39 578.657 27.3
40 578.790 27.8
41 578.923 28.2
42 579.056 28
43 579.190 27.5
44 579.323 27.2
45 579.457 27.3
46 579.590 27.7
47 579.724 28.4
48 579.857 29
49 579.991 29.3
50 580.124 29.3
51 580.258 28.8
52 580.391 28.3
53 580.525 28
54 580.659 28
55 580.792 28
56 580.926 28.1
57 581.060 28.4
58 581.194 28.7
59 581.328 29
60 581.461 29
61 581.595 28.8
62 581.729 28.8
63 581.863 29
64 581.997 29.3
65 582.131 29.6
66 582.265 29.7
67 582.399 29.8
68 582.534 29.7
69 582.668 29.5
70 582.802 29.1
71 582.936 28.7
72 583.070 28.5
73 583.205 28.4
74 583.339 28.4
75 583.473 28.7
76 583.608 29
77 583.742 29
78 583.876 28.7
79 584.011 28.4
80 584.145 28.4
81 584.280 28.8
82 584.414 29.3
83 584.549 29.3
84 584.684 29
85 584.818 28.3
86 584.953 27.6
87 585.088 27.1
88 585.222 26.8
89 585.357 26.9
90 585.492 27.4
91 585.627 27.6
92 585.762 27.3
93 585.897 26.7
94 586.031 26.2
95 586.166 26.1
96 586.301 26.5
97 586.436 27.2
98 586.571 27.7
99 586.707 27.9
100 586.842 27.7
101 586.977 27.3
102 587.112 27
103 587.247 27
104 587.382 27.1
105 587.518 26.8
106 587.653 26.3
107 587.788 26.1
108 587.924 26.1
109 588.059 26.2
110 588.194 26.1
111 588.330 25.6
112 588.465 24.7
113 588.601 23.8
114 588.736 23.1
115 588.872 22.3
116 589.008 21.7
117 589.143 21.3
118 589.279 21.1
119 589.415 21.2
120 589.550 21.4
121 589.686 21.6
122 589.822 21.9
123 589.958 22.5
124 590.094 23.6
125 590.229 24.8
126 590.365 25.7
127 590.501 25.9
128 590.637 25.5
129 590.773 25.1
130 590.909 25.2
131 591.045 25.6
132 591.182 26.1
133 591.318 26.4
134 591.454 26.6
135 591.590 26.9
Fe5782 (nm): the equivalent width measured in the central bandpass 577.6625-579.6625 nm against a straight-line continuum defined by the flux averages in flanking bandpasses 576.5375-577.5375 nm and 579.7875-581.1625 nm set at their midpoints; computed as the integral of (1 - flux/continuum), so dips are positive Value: 0.07 nm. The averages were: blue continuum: 28.1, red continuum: 28.5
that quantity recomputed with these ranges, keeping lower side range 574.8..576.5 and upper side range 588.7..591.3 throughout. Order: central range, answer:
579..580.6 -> -0.11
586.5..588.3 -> -0.19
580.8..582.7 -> -0.23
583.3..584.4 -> -0.15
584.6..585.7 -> -0.12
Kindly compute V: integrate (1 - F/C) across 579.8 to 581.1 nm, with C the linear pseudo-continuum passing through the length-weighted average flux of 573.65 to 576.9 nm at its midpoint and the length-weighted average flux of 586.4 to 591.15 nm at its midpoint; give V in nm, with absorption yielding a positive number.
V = -0.10 nm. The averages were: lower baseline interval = 27.6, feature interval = 28.5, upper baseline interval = 24.8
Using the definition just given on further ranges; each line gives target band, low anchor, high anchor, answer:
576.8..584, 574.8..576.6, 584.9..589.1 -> -0.36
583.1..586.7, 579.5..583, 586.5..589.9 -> -0.16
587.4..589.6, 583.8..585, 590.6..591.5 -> 0.23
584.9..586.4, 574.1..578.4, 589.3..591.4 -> -0.10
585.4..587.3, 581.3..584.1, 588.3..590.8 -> -0.09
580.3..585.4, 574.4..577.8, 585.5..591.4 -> -0.44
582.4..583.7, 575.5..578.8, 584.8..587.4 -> -0.08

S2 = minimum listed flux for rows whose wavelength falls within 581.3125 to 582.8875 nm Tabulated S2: 28.8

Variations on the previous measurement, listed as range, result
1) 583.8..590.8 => 21.1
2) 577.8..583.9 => 26.7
